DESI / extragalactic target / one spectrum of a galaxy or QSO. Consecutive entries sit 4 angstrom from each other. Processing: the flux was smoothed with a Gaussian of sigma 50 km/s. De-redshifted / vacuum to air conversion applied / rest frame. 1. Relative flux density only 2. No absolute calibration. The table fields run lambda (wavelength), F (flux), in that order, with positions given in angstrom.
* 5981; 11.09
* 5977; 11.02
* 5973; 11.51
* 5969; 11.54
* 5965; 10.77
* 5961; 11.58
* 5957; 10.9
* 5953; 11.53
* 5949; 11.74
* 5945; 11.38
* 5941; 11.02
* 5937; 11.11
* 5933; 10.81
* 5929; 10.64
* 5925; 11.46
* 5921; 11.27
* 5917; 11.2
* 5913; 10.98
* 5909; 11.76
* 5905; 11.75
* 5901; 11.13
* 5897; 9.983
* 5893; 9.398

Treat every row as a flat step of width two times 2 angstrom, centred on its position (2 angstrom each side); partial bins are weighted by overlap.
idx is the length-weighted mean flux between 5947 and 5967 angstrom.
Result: 11.3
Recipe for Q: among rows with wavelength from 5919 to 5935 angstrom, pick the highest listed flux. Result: 11.46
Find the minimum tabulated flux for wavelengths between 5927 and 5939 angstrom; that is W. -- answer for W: 10.64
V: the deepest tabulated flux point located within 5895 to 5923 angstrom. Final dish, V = 9.983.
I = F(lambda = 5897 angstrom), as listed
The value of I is 9.983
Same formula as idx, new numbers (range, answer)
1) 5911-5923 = 11.2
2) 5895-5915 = 11.1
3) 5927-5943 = 10.9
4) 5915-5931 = 11.1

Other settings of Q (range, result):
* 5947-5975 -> 11.74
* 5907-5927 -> 11.76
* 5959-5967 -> 11.58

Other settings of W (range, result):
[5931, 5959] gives 10.81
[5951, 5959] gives 10.9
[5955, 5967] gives 10.77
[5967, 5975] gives 11.51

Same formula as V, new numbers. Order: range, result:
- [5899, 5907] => 11.13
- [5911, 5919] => 10.98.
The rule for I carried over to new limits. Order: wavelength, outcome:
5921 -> 11.27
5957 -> 10.9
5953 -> 11.53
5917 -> 11.2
